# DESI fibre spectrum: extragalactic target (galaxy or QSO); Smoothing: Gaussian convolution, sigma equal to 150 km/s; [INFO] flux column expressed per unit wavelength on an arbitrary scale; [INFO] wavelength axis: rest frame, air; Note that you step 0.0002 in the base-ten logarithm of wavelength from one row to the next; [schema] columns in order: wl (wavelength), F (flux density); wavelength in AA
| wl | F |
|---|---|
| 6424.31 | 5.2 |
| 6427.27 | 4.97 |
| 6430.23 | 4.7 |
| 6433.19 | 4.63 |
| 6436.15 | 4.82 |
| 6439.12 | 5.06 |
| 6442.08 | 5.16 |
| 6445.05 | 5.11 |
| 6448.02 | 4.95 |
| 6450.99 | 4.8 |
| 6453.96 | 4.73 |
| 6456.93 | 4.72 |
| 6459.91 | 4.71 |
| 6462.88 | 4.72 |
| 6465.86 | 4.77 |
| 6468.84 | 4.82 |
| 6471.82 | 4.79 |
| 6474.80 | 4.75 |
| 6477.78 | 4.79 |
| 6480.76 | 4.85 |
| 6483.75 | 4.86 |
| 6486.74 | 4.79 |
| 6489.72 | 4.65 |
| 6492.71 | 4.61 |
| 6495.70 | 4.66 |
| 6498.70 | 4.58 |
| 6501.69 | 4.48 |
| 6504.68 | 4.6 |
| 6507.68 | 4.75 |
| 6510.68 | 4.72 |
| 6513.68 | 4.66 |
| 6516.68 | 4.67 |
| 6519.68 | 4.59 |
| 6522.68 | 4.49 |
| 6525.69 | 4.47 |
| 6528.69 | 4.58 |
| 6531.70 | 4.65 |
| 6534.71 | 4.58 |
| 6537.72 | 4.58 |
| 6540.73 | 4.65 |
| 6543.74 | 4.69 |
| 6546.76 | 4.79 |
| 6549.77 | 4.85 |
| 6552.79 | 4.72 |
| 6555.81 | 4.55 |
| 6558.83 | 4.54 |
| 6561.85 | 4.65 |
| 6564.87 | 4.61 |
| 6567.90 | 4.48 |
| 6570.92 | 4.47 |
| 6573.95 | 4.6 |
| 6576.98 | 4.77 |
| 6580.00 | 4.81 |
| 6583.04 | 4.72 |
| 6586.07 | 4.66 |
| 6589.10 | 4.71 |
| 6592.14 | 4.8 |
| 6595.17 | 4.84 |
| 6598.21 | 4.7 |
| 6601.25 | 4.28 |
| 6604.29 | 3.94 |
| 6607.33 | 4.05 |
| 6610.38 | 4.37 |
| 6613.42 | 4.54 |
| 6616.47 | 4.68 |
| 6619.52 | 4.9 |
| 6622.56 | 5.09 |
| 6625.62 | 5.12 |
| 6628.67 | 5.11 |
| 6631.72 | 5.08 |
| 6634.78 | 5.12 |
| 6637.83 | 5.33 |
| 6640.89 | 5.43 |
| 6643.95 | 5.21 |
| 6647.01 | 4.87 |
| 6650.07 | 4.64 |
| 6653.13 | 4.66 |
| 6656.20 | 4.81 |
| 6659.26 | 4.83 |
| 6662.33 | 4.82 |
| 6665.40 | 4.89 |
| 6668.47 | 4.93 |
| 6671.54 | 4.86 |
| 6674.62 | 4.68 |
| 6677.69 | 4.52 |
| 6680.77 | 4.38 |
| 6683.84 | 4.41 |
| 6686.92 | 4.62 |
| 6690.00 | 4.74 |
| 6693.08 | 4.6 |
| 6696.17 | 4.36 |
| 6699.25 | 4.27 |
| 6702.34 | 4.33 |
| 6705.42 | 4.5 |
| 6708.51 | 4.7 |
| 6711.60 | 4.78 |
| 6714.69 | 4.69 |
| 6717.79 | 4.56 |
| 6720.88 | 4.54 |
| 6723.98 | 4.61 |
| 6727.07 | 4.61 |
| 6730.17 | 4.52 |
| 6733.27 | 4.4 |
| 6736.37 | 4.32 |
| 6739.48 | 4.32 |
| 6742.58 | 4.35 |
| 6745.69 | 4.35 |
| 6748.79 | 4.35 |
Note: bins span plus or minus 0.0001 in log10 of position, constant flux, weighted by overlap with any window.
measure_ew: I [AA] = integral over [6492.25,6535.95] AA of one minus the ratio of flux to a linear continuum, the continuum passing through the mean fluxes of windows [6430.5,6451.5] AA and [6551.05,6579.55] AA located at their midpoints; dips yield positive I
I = 1.2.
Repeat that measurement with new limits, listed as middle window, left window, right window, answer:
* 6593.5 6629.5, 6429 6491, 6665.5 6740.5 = 0.2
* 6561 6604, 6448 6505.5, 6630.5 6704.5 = 1.1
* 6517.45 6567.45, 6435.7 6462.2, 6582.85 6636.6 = 1.7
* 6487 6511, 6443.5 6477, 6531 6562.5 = 0.5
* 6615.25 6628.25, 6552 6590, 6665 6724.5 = -1.0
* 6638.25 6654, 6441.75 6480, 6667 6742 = -1.3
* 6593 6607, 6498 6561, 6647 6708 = 0.6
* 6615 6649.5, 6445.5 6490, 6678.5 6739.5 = -3.5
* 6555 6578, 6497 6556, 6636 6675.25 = 0.7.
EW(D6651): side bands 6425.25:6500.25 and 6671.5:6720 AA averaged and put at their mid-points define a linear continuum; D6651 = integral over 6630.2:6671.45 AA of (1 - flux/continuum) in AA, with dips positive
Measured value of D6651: -3.3 AA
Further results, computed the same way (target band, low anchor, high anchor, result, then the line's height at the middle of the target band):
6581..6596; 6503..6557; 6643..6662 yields -0.04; 4.73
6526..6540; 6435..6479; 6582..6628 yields 0.44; 4.74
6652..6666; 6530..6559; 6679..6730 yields -0.68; 4.58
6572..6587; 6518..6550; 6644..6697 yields -0.19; 4.65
